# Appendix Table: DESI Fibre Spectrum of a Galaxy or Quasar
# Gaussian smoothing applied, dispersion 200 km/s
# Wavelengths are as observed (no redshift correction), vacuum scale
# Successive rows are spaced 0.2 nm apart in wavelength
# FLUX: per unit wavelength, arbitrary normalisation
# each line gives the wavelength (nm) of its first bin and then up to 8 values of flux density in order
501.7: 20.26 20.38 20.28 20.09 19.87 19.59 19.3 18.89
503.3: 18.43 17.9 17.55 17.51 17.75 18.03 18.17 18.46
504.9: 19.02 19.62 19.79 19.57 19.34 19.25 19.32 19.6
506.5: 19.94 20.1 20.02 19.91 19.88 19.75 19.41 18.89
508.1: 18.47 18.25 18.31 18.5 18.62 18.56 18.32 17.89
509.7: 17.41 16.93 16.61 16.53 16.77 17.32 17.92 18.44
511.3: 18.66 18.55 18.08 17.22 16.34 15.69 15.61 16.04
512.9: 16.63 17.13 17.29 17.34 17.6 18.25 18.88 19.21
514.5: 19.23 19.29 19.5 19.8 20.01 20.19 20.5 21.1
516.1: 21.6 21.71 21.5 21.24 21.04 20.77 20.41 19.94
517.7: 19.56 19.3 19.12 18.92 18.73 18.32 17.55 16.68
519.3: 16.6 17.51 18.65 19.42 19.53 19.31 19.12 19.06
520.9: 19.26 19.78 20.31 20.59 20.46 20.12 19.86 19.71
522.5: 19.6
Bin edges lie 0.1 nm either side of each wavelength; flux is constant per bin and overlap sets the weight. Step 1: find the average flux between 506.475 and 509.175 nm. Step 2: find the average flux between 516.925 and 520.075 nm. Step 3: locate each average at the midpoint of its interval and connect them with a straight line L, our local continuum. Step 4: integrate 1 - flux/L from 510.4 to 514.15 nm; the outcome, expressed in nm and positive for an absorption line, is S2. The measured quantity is 0.33 nm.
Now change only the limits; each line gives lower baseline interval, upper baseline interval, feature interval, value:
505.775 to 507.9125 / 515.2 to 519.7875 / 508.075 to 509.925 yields 0.14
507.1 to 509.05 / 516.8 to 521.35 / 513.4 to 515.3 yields 0.02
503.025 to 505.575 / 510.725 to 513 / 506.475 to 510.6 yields -0.17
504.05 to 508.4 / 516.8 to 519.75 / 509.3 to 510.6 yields 0.14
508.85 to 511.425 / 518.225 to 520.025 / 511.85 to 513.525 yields 0.12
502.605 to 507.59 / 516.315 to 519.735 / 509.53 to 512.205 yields 0.24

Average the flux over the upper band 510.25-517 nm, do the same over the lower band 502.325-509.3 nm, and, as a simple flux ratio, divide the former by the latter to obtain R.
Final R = 0.98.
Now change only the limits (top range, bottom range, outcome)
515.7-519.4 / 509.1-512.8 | 1.14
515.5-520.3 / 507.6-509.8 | 1.06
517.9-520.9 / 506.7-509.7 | 0.98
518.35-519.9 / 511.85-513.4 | 1.08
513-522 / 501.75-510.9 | 1.03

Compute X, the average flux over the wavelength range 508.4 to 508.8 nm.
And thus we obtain 18.4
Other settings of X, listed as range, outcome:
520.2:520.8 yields 19.2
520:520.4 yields 19.4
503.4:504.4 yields 17.7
